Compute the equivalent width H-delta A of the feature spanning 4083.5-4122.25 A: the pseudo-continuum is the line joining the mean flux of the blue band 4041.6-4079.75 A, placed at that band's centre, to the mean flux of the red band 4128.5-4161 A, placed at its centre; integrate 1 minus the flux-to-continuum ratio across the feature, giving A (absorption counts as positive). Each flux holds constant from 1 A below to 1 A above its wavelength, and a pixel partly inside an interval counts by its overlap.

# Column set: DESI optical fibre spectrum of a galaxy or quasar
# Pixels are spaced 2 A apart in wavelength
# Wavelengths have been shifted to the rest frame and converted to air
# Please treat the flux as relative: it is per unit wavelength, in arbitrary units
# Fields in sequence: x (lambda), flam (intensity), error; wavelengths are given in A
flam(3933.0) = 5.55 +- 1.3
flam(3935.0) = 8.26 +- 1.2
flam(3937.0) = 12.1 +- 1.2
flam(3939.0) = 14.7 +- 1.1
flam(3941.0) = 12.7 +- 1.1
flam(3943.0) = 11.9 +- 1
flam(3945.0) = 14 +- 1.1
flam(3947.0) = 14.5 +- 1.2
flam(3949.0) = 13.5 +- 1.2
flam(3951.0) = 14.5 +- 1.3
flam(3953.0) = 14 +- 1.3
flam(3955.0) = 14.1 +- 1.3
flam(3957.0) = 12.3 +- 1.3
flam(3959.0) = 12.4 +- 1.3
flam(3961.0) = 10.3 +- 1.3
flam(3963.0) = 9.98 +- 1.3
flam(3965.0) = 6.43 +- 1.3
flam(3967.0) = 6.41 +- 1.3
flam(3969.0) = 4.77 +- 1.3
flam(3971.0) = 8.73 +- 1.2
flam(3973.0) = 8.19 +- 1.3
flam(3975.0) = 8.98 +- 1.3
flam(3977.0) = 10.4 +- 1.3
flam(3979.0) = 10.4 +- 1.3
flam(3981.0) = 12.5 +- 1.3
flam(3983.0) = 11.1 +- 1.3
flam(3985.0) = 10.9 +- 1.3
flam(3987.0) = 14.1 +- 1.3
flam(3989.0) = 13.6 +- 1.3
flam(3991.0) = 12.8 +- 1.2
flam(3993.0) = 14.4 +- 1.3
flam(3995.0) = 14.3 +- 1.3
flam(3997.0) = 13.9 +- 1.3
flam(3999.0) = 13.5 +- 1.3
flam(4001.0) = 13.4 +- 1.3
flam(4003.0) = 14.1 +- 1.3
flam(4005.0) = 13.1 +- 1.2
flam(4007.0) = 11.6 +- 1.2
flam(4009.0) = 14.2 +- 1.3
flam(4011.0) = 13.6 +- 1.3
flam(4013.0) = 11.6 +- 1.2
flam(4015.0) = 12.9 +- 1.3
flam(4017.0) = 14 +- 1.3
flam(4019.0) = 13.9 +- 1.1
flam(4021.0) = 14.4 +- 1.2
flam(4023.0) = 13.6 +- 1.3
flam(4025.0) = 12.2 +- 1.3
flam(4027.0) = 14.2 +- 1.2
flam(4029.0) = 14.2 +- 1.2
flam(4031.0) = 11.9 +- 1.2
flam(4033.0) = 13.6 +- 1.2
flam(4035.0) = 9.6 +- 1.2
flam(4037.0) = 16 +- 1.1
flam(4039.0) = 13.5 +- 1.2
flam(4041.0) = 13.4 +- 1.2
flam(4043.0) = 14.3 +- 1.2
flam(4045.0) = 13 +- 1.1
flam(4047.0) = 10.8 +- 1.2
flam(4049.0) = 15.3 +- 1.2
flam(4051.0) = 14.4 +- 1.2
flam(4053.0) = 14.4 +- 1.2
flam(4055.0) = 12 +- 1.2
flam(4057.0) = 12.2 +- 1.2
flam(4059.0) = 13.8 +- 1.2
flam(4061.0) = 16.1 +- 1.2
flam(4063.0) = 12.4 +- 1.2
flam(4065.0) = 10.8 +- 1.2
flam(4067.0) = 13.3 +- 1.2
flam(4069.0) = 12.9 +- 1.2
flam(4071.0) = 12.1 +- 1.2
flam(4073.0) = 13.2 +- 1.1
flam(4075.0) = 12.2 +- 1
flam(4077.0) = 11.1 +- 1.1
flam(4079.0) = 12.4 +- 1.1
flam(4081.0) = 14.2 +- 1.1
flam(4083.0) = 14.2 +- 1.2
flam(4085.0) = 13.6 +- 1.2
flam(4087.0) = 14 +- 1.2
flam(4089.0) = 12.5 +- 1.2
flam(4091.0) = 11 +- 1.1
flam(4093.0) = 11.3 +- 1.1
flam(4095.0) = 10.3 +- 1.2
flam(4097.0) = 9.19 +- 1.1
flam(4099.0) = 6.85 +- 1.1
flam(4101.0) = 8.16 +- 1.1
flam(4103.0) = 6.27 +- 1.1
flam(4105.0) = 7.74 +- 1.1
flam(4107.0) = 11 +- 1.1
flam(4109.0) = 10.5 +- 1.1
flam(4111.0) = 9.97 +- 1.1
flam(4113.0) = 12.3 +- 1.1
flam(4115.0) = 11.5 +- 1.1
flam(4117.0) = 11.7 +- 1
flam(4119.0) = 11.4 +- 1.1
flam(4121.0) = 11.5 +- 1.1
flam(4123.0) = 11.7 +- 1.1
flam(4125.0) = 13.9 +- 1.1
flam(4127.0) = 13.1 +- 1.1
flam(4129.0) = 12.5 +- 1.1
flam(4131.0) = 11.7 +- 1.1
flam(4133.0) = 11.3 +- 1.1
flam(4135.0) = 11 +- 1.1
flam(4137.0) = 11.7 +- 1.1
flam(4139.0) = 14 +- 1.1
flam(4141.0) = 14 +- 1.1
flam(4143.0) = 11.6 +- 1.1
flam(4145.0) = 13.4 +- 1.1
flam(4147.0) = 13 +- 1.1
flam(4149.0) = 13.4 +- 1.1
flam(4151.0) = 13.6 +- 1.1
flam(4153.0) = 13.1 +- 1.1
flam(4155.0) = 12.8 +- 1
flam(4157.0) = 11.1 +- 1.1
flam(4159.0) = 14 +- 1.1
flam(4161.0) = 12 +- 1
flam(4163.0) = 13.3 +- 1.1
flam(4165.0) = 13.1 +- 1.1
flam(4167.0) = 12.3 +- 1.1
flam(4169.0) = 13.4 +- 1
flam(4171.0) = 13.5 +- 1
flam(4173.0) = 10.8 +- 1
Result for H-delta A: 6.6 A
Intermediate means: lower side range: 13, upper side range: 12.6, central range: 10.6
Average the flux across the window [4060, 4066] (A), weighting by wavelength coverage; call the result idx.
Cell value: 13.1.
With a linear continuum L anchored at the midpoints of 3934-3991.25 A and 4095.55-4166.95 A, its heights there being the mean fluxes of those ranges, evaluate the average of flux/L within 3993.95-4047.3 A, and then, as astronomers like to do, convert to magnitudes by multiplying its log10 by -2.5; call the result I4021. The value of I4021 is -0.17 mag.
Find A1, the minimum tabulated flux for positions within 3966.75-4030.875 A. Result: 4.77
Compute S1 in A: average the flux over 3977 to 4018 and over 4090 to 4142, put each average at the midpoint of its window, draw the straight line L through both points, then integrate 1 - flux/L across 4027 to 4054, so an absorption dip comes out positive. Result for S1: -2.7 A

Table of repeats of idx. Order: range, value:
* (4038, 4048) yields 13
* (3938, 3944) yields 13.1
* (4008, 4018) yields 13.3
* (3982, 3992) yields 12.5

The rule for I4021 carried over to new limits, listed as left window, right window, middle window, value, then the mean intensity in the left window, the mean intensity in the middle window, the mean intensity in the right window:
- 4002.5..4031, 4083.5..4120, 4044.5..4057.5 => -0.08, 13.3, 13.2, 10.6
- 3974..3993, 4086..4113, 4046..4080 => -0.22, 11.8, 12.9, 9.99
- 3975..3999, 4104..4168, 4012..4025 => -0.08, 12.5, 13.3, 12.2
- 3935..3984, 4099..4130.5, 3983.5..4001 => -0.21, 11.1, 13.4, 10.8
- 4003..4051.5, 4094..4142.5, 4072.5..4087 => -0.09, 13.3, 13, 11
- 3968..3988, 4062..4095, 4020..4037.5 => -0.17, 10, 13.2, 12.5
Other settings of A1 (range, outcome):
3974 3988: 8.98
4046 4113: 6.27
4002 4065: 9.6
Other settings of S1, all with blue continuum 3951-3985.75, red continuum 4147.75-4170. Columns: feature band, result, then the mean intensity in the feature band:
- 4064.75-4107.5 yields 2.0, 11.3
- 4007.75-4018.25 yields -2.3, 13.2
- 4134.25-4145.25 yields 0.0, 12.6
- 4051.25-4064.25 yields -2.3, 13.5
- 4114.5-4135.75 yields 0.8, 12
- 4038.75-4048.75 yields -1.6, 13.1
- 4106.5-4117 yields 1.0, 11.1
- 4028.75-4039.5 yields -1.8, 13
